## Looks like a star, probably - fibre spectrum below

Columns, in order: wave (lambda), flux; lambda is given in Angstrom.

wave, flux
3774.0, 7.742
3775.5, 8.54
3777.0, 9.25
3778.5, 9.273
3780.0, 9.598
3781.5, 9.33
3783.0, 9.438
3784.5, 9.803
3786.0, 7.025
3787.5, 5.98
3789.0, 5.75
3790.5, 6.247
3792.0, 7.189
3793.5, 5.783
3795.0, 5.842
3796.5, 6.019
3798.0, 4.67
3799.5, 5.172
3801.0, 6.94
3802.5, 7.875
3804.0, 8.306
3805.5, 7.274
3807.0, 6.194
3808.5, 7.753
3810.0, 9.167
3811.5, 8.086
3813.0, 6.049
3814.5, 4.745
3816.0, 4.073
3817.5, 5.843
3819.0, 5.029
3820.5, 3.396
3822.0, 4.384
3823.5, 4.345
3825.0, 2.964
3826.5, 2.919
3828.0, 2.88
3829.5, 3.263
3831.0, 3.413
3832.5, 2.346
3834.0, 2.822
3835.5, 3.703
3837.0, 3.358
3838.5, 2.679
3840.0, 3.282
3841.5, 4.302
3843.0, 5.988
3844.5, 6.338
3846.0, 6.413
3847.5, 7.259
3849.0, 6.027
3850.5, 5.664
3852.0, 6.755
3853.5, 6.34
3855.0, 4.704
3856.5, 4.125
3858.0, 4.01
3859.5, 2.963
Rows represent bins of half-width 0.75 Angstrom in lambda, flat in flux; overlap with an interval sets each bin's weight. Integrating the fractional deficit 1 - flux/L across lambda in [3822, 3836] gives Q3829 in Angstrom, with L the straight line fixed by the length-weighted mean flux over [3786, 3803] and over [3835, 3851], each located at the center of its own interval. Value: 5.52 Angstrom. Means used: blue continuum 6.15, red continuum 5.01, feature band 3.24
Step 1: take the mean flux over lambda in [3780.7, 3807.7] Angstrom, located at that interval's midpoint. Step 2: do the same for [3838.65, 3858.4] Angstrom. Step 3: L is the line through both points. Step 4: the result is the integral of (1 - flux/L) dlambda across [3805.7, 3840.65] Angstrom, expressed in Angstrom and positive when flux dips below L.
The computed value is 9.6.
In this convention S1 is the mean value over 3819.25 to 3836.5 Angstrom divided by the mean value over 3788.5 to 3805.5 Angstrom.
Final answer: 0.53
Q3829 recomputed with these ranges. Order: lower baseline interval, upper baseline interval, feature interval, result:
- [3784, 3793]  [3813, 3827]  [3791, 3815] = -4.66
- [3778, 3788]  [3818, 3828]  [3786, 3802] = 2.79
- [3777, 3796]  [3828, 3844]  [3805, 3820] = -2.27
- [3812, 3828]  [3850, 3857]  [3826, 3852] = 3.84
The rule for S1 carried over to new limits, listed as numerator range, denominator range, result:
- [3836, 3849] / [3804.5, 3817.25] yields 0.75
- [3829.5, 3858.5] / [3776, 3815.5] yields 0.65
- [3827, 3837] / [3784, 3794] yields 0.46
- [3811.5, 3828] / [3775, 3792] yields 0.55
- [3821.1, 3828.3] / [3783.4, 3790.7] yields 0.50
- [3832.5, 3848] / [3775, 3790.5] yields 0.54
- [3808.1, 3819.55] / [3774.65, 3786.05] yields 0.69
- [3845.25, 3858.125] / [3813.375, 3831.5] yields 1.45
